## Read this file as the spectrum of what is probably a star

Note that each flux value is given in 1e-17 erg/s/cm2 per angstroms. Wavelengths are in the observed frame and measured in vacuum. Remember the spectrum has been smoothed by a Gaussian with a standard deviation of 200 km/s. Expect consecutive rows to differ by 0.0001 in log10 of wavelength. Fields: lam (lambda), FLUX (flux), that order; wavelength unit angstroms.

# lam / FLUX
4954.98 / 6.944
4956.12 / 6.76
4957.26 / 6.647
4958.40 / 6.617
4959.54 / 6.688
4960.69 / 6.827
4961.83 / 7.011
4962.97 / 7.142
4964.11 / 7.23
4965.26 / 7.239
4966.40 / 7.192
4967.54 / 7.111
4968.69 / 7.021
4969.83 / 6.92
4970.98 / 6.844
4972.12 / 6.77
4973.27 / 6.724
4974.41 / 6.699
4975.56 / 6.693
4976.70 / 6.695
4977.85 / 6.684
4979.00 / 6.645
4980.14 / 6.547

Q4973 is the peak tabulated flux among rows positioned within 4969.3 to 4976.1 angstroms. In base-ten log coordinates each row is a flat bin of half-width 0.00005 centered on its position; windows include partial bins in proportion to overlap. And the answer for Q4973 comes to 6.92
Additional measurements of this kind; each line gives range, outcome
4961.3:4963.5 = 7.142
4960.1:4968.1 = 7.239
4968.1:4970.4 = 7.021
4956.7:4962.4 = 7.011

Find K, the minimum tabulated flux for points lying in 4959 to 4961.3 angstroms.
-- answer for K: 6.688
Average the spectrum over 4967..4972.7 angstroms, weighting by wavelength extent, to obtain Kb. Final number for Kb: 6.92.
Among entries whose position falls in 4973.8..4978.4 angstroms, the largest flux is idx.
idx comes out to 6.699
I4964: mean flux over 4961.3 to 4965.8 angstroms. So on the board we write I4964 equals 7.15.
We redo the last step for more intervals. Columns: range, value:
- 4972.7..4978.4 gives 6.7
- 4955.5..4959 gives 6.69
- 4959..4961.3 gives 6.75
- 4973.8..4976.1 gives 6.7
